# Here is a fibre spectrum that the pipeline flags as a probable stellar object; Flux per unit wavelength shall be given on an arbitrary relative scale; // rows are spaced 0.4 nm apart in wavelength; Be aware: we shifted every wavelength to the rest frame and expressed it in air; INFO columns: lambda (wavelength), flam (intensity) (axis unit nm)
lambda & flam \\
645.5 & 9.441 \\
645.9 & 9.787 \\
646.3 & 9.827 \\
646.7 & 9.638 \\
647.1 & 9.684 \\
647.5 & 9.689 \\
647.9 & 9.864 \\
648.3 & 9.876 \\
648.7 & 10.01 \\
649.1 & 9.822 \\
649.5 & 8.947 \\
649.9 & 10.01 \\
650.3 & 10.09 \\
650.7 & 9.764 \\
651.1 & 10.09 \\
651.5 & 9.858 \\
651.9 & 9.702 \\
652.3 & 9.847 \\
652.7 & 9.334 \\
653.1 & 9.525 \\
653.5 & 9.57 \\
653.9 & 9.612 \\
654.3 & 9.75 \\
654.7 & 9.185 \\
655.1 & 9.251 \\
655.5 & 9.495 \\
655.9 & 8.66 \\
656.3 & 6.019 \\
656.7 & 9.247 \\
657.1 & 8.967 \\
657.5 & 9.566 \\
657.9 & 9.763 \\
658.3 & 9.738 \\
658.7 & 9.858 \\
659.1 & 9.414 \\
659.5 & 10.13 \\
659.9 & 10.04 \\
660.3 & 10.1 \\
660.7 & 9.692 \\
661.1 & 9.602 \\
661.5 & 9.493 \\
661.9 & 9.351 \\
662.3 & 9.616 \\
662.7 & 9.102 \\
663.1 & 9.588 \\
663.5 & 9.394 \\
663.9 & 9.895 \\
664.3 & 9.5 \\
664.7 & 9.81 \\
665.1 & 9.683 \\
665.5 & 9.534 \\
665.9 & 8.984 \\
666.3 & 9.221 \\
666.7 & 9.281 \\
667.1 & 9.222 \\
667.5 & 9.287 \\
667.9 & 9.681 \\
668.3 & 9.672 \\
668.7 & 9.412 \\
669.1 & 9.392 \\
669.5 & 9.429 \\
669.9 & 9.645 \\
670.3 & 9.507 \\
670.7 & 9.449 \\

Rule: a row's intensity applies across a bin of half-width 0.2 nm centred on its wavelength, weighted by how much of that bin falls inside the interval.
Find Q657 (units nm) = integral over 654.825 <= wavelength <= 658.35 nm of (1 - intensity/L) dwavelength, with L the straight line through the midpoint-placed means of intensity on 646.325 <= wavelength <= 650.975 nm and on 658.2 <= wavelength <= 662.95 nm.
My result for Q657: 0.28 nm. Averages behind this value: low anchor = 9.77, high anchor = 9.68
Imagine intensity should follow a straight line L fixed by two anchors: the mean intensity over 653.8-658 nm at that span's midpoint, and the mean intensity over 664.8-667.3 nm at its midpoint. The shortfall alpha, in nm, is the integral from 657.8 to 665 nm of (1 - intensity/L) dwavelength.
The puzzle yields -0.38 nm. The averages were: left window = 9.02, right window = 9.34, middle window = 9.67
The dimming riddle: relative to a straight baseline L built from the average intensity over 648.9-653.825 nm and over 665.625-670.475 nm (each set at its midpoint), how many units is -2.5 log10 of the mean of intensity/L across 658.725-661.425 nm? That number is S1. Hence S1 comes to -0.030 mag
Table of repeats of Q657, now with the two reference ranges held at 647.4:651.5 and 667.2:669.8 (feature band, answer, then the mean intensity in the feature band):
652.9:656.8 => 0.28 nm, 9.03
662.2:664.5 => 0.01 nm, 9.51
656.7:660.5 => -0.02 nm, 9.71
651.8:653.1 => 0.02 nm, 9.61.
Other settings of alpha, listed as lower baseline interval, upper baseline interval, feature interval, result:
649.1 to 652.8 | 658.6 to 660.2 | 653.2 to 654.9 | 0.05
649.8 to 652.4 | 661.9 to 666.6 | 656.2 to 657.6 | 0.17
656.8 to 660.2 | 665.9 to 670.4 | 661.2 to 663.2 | 0.03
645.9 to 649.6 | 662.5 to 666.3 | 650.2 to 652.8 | -0.04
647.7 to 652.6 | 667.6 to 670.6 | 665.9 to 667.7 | 0.06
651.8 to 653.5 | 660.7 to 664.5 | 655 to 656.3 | 0.13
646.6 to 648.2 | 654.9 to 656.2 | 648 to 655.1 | -0.30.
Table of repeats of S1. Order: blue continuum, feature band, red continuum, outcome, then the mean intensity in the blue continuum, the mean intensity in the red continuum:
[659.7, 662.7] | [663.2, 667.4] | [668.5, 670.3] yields 0.01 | 9.66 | 9.47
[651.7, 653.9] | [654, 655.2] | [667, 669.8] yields 0.02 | 9.6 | 9.46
